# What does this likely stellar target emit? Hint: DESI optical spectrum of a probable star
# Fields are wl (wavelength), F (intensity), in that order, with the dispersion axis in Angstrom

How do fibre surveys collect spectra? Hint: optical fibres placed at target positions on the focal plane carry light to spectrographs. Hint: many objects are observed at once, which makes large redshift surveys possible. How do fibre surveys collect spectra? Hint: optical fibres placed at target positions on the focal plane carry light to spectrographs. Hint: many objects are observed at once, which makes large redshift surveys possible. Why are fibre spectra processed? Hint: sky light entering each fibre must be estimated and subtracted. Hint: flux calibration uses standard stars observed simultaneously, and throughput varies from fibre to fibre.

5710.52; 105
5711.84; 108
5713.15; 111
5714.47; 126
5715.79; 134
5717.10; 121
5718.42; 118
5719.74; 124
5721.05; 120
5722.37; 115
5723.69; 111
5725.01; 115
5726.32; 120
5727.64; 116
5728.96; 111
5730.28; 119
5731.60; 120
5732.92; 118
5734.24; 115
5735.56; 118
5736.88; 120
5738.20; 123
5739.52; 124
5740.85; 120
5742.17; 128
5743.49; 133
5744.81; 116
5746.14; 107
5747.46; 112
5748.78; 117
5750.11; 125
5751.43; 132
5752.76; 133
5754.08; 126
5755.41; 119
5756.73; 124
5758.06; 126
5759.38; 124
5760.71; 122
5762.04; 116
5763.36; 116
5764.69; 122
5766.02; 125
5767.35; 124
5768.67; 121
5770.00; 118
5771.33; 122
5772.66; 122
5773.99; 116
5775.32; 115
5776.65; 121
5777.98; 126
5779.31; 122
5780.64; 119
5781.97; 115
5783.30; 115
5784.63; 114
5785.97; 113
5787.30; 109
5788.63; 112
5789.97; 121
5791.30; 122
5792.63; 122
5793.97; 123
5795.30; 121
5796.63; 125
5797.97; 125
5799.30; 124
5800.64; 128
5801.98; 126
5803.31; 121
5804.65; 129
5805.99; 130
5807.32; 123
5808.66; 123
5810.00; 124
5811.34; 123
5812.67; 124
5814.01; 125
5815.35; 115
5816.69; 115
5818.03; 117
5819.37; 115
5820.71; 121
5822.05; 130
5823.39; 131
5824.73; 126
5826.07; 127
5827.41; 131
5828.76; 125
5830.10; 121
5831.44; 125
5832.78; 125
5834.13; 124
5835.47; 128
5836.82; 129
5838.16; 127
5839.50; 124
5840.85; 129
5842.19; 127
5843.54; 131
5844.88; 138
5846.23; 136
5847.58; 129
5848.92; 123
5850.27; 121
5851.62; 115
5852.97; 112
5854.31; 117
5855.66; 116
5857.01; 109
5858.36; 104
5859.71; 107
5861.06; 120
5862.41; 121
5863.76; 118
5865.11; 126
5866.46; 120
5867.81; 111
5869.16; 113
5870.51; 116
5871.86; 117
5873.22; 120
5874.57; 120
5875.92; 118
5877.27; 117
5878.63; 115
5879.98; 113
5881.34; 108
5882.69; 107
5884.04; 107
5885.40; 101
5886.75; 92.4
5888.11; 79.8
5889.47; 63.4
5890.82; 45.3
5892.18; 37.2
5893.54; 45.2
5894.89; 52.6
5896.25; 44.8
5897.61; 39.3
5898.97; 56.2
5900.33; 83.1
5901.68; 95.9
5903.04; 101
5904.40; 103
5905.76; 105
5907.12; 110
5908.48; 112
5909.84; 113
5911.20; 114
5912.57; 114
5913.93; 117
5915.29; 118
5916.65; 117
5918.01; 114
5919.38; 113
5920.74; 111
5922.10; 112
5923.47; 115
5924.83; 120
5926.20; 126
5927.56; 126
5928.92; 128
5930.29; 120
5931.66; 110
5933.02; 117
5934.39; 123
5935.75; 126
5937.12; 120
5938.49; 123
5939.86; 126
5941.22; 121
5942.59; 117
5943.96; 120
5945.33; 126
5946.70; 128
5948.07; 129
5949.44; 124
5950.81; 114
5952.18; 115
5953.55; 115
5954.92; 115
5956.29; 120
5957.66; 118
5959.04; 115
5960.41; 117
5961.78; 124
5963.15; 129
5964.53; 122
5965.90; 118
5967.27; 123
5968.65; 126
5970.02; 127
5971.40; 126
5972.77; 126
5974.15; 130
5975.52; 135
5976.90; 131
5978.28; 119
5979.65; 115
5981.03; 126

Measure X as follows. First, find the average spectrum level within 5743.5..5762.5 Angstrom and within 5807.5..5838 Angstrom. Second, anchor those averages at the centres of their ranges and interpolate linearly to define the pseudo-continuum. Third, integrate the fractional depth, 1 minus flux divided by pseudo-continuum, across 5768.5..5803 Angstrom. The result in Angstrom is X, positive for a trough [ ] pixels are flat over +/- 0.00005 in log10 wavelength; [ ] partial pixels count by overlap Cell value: 0.81 Angstrom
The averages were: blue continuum 122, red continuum 124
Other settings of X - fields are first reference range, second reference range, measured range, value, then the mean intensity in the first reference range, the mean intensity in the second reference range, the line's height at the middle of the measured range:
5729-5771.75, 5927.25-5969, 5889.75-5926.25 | 8.5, 121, 121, 121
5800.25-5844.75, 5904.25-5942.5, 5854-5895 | 6.3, 125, 117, 121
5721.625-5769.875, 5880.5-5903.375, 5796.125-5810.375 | -3.2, 120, 73.9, 102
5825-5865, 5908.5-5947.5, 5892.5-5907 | 5.7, 123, 119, 120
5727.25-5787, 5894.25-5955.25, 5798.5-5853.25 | -4.2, 120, 110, 116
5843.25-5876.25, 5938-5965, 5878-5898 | 7.1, 119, 121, 120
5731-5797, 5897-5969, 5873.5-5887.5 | 0.8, 120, 114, 116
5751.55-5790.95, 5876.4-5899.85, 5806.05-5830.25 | -4.7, 120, 78.2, 103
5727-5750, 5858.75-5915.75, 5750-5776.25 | -1.6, 119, 98.4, 115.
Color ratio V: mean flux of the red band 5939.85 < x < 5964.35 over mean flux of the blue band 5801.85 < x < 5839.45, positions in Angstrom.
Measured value 0.97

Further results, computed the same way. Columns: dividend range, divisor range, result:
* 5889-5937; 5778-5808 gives 0.82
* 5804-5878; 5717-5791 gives 1.02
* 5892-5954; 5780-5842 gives 0.88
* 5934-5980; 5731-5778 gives 1.01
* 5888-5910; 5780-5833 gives 0.61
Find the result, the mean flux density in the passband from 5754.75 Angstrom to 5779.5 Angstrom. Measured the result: 121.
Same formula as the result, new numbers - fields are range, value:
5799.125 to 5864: 123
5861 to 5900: 94.1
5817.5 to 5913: 109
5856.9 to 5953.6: 107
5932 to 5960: 120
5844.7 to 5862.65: 119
